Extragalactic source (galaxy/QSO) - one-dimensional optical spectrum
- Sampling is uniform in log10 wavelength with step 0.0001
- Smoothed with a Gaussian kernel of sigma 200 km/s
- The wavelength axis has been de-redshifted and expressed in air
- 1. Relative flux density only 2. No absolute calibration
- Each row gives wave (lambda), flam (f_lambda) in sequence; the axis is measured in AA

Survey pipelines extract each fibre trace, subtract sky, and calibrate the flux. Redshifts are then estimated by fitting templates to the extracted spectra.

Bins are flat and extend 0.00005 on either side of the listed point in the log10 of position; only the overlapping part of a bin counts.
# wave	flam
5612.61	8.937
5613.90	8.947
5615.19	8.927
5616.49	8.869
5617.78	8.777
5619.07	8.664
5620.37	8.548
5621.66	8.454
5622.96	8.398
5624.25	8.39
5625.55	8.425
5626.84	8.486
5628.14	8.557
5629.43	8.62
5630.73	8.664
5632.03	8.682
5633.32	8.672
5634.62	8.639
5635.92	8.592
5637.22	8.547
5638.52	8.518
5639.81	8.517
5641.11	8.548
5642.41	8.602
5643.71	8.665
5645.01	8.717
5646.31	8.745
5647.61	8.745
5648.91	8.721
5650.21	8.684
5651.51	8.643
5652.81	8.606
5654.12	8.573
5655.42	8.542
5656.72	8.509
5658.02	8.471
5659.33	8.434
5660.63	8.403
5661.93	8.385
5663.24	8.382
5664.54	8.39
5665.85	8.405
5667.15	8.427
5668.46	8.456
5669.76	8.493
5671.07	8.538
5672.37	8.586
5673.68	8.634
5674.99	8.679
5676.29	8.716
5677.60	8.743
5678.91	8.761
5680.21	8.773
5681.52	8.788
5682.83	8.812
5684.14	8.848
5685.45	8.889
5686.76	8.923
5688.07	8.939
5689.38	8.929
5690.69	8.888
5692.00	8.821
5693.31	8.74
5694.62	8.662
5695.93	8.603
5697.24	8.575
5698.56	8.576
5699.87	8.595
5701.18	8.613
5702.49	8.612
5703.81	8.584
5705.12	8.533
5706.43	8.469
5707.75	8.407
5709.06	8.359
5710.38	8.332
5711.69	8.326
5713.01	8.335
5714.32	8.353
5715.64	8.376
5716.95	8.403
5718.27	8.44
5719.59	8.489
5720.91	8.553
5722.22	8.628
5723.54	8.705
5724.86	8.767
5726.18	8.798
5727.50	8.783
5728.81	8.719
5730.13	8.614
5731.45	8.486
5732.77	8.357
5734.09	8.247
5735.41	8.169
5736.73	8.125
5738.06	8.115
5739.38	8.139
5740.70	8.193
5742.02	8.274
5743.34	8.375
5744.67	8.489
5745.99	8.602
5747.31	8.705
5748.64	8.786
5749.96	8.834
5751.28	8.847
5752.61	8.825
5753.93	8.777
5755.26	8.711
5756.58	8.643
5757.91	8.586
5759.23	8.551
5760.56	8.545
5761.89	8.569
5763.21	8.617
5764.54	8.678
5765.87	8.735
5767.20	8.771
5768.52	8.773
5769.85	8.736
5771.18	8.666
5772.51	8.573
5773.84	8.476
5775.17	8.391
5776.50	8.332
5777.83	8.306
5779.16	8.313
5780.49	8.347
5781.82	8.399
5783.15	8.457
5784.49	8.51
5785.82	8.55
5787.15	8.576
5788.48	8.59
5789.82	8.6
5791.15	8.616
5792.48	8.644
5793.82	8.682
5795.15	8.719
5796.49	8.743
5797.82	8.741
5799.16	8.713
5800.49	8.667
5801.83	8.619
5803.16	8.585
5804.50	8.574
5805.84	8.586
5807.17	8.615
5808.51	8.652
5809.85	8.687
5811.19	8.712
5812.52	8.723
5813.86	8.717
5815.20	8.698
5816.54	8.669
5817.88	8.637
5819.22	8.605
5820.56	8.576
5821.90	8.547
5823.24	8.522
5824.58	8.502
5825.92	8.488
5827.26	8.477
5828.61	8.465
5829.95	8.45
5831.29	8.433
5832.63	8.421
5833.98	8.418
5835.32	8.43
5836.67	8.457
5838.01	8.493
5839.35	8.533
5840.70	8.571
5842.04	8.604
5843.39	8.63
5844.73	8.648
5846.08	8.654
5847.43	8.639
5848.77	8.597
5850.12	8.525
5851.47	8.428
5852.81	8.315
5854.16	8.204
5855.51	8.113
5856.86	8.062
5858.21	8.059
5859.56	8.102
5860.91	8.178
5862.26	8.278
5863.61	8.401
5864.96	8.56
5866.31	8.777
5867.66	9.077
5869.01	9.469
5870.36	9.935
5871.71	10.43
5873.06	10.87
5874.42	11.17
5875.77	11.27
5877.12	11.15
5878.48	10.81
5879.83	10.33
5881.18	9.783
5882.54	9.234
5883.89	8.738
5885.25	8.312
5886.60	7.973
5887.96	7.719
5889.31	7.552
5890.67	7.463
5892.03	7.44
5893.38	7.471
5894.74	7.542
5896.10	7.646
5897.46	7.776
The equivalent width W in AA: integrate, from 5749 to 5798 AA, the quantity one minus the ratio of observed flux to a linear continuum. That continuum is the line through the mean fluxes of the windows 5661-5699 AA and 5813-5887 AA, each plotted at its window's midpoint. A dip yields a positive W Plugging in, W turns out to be 0.95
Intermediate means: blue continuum 8.67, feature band 8.61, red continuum 8.87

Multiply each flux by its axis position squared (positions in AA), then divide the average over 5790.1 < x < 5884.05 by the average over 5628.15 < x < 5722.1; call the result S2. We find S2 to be 1.09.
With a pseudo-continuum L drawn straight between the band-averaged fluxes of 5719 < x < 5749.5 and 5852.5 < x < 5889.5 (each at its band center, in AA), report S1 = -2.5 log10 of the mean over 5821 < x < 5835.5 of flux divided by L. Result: 0.057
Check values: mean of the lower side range 8.49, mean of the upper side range 9.13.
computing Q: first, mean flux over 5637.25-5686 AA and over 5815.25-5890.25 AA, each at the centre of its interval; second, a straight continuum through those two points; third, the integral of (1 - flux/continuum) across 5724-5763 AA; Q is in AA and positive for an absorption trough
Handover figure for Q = 0.69 AA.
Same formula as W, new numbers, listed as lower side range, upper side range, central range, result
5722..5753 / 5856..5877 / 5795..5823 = 0.91 AA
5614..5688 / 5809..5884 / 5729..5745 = 0.78 AA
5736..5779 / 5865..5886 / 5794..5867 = 6.68 AA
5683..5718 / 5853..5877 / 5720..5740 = 0.51 AA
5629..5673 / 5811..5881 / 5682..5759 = 0.87 AA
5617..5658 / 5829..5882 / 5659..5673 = 0.32 AA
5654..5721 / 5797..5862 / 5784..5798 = -0.16 AA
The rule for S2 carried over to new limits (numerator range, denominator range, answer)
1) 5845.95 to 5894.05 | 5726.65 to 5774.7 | 1.08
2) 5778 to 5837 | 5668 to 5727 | 1.03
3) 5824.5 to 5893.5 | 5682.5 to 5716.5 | 1.08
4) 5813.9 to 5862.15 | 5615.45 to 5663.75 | 1.06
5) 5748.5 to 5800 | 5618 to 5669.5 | 1.05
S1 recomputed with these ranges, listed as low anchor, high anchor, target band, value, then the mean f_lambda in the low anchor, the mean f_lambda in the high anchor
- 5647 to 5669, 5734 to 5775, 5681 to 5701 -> -0.03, 8.51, 8.55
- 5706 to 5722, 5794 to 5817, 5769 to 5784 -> 0.02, 8.41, 8.67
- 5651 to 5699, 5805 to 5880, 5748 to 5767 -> 0.00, 8.64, 8.84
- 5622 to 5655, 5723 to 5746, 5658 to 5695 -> -0.02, 8.6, 8.44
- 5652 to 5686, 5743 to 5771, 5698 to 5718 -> 0.02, 8.58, 8.68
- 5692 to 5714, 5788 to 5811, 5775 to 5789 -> 0.02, 8.53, 8.65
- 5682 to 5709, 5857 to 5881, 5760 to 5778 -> 0.06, 8.69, 9.55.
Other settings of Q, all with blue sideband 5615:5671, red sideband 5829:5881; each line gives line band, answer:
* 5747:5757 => 0.0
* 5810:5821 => 0.3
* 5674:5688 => -0.3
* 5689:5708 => 0.1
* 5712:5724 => 0.3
